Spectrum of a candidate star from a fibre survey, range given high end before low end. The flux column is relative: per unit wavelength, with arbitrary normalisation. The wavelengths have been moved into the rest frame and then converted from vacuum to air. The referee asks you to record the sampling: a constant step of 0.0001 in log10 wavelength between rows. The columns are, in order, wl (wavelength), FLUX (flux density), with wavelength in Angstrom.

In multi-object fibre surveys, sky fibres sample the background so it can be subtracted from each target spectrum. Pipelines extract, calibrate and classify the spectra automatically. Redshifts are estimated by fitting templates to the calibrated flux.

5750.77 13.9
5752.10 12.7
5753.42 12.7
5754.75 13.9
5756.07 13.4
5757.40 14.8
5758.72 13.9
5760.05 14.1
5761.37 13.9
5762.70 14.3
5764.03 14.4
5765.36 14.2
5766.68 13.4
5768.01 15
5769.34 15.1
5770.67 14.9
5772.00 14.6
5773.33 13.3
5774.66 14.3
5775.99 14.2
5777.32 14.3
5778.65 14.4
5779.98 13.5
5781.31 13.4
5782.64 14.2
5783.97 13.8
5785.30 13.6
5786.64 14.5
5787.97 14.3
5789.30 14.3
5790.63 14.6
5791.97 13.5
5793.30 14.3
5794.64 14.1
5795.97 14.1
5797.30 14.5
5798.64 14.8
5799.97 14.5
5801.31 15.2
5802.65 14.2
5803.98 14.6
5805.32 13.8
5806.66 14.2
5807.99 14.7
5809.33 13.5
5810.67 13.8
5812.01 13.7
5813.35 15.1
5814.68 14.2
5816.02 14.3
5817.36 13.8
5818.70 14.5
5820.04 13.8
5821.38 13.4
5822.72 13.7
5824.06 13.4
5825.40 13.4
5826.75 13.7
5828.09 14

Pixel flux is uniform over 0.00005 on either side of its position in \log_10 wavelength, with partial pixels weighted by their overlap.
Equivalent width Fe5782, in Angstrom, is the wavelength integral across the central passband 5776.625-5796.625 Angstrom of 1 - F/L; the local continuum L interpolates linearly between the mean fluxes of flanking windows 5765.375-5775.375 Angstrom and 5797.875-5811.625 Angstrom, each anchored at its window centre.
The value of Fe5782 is 0.38 Angstrom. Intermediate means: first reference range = 14.4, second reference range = 14.3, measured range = 14.1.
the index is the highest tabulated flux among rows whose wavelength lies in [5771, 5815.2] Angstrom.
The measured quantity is 15.2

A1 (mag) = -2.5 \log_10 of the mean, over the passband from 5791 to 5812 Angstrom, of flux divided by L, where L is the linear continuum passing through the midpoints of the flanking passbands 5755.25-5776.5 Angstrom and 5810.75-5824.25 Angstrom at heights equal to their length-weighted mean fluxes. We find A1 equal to -0.01 mag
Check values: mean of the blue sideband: 14.2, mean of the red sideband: 14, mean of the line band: 14.2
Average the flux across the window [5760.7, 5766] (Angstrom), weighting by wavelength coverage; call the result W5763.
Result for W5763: 14.2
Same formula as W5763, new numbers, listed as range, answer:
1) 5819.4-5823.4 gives 13.6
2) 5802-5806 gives 14.2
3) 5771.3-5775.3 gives 14.1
